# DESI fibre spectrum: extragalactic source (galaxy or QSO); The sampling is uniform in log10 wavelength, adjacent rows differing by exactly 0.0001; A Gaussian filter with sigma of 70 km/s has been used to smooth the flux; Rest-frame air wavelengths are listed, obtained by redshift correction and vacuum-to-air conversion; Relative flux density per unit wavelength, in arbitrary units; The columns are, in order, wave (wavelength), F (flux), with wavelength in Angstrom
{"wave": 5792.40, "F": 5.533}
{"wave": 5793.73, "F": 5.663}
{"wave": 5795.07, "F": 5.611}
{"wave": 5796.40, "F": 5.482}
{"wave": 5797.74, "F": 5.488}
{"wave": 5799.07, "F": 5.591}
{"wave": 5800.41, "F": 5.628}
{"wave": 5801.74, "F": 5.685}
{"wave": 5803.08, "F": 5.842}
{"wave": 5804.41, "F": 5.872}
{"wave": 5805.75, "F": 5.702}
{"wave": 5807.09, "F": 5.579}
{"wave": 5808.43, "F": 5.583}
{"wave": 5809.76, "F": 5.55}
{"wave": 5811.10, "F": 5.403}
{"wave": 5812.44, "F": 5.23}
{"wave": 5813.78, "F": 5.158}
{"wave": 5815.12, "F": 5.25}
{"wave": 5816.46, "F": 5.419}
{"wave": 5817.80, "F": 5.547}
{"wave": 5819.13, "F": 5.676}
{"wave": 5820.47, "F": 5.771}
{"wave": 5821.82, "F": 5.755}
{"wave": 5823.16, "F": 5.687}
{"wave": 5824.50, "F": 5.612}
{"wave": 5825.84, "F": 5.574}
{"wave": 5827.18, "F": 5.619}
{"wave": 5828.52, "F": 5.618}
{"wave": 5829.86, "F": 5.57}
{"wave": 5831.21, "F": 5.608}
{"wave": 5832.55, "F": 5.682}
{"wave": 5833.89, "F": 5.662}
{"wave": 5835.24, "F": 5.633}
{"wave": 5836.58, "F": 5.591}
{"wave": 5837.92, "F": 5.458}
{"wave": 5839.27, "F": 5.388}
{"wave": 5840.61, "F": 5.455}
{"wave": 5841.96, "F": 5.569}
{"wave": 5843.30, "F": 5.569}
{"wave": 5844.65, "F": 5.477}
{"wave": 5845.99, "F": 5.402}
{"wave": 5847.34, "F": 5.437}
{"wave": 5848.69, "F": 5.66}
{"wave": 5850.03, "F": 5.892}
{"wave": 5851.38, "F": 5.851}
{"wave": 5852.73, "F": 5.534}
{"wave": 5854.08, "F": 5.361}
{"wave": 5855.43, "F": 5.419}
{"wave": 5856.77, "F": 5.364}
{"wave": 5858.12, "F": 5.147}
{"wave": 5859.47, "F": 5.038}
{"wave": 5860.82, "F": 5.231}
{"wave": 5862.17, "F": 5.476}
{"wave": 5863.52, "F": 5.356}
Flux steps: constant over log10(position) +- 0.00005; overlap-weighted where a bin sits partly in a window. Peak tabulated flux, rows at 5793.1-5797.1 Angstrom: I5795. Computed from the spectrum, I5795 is 5.663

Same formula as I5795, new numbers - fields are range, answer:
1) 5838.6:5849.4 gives 5.66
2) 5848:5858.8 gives 5.892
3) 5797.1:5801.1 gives 5.628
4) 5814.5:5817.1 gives 5.419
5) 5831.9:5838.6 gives 5.682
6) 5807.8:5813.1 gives 5.583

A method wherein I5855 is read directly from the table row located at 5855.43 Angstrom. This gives 5.419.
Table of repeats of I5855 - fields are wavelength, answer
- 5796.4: 5.482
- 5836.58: 5.591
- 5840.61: 5.455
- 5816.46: 5.419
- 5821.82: 5.755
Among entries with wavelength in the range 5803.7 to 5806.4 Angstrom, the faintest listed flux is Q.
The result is 5.702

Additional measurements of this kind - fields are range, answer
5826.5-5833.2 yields 5.57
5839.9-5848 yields 5.402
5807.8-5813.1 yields 5.23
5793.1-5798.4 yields 5.482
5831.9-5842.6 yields 5.388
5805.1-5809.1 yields 5.579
